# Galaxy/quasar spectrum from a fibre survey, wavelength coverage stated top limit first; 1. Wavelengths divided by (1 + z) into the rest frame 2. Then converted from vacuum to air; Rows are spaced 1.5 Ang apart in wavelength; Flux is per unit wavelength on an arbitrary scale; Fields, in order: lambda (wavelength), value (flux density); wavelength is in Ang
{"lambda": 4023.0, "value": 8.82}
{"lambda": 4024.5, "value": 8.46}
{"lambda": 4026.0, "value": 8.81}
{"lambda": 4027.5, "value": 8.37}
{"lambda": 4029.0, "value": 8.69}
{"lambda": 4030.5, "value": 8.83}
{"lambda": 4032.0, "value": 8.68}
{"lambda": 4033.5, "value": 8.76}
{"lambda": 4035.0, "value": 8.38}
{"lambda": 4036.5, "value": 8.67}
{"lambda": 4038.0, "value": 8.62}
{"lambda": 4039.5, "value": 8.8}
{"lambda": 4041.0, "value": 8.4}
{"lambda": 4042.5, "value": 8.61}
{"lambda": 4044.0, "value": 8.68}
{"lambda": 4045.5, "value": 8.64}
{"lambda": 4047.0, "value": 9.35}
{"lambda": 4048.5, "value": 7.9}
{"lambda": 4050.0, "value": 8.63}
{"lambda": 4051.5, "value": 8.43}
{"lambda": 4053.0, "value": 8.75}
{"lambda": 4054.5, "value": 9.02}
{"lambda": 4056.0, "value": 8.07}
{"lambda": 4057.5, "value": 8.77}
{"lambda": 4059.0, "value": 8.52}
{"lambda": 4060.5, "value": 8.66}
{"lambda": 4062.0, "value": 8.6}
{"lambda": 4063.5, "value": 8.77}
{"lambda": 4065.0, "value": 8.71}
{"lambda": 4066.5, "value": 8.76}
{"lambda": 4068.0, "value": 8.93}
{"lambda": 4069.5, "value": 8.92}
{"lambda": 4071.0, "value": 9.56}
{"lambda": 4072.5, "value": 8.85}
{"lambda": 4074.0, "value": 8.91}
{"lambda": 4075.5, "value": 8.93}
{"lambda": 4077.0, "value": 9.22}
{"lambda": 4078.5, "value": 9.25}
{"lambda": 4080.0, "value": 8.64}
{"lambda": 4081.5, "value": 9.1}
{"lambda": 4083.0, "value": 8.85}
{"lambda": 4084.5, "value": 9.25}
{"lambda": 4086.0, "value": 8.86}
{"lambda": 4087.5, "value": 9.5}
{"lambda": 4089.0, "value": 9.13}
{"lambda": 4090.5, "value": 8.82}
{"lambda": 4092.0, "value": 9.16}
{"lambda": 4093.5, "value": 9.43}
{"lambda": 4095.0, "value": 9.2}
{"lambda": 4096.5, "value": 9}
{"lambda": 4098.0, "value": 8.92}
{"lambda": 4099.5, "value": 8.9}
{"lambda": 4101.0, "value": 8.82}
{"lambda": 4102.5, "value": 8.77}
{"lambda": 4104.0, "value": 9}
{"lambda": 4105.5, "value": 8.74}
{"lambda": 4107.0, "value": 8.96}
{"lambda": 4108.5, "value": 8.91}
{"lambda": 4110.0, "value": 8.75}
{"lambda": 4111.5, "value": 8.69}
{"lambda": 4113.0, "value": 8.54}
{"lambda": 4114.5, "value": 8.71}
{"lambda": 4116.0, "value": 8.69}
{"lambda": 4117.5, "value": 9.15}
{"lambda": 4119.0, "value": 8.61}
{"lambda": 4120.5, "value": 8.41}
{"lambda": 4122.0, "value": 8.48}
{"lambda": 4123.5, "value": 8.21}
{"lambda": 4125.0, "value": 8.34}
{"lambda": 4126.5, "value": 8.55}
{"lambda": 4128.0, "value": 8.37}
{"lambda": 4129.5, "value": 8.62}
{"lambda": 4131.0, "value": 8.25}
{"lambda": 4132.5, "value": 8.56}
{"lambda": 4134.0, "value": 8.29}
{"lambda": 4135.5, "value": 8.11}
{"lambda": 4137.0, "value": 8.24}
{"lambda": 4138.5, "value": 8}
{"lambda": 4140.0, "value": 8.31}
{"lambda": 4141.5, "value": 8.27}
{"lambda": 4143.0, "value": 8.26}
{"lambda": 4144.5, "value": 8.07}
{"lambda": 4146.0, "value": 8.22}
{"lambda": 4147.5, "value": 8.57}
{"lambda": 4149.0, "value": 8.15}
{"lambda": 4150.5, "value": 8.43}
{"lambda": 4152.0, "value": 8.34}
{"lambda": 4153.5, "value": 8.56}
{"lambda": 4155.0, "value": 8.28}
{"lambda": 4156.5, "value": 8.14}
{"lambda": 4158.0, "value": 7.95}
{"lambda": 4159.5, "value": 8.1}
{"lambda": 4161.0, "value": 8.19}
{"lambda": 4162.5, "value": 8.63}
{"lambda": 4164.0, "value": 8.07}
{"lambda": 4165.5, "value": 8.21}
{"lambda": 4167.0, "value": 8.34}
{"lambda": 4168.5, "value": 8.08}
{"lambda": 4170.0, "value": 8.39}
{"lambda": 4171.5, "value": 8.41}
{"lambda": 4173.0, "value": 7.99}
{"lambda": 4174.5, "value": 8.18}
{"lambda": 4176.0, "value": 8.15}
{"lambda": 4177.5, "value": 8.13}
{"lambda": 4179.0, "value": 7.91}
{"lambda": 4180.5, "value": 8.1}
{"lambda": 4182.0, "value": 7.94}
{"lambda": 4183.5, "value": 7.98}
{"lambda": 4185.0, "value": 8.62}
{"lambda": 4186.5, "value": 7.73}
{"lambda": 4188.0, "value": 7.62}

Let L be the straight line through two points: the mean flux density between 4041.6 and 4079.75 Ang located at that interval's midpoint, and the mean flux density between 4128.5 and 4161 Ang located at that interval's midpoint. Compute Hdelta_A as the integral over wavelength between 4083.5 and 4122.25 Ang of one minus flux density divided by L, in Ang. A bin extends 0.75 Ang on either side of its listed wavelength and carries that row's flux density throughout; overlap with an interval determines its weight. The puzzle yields -1.7 Ang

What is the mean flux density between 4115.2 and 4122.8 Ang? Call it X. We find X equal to 8.67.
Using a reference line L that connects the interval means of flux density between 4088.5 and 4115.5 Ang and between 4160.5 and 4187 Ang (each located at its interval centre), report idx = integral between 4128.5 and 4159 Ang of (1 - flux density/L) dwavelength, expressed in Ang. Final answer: 0.7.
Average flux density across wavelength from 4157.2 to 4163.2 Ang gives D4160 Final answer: 8.21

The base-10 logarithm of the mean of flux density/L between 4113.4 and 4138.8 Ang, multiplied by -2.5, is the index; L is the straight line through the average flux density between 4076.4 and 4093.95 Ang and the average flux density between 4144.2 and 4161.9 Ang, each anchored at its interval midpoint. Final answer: 0.02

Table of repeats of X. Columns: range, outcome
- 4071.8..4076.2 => 8.9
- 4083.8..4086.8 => 9.06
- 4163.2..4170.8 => 8.22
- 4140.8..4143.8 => 8.26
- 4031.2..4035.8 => 8.61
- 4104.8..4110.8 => 8.84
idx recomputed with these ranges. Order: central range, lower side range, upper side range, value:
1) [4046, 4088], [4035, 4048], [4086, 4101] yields 0.20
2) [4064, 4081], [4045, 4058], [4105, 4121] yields -0.61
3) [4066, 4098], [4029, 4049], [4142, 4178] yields -2.08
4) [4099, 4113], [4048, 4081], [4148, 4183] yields -0.46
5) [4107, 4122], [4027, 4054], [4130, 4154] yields -0.60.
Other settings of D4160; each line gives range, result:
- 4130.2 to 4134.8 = 8.37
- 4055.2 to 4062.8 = 8.53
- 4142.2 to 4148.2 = 8.28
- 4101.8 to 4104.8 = 8.88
